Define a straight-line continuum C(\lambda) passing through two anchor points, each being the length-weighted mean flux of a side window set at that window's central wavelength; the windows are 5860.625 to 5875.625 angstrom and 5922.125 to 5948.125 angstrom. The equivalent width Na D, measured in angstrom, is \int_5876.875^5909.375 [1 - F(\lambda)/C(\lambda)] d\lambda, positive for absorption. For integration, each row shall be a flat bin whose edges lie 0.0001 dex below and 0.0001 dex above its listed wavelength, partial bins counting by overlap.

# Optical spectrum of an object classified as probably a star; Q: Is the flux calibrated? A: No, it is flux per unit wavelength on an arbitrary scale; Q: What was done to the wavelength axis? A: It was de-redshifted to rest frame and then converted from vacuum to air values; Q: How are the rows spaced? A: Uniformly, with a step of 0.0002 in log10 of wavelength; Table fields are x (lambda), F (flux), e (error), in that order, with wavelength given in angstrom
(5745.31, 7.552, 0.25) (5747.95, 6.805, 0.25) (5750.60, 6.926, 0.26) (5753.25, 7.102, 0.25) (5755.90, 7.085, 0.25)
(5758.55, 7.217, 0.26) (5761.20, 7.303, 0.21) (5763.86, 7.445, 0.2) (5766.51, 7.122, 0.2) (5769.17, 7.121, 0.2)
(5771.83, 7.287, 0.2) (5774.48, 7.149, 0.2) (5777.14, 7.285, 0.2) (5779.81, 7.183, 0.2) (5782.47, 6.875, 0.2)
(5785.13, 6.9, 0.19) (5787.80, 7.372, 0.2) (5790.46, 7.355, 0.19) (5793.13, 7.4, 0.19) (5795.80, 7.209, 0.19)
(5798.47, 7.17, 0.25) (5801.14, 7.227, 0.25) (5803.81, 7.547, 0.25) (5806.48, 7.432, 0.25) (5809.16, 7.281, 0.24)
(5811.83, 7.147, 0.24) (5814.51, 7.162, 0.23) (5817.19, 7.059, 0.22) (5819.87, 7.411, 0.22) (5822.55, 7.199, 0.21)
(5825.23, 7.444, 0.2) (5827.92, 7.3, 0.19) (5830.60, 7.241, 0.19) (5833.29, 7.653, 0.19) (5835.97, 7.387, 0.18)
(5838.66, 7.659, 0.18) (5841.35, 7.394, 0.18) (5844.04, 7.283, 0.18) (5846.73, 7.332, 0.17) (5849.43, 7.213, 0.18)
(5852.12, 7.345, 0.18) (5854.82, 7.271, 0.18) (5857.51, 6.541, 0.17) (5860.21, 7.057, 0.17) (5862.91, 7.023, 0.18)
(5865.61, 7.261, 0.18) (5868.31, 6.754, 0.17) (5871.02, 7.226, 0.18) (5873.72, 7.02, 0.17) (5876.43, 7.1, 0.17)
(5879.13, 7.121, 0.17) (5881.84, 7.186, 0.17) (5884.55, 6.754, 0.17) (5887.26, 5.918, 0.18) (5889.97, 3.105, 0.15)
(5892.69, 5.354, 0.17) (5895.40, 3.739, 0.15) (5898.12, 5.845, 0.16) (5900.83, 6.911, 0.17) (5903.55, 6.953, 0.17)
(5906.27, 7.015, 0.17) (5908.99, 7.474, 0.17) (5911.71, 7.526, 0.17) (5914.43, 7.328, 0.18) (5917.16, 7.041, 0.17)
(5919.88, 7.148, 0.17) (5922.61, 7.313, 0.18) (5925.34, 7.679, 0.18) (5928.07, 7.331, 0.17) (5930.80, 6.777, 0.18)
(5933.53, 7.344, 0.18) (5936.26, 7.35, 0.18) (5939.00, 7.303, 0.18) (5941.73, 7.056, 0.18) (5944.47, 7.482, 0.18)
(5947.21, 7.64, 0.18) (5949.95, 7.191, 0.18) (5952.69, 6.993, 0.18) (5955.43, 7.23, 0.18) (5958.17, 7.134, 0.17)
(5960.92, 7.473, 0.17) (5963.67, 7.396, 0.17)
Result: 4.8 angstrom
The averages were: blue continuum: 7.06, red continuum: 7.32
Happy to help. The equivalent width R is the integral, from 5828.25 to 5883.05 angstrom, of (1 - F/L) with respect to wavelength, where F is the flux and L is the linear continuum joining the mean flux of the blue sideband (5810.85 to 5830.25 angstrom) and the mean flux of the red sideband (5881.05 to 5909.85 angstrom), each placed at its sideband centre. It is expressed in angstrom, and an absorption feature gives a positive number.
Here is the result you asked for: -4.6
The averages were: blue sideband 7.25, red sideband 5.98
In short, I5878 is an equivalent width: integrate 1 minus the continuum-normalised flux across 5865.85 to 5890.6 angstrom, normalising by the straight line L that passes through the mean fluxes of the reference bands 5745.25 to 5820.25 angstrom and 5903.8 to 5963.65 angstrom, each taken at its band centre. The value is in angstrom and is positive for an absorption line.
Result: 2.2 angstrom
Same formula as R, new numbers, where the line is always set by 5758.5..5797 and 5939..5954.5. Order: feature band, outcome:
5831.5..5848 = -0.48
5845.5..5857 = 0.01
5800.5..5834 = -0.38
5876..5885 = 0.23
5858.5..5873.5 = 0.41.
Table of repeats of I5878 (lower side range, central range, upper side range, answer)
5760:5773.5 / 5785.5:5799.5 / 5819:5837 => 0.1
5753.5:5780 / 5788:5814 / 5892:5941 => -0.6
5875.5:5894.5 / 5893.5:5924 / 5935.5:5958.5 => -1.1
